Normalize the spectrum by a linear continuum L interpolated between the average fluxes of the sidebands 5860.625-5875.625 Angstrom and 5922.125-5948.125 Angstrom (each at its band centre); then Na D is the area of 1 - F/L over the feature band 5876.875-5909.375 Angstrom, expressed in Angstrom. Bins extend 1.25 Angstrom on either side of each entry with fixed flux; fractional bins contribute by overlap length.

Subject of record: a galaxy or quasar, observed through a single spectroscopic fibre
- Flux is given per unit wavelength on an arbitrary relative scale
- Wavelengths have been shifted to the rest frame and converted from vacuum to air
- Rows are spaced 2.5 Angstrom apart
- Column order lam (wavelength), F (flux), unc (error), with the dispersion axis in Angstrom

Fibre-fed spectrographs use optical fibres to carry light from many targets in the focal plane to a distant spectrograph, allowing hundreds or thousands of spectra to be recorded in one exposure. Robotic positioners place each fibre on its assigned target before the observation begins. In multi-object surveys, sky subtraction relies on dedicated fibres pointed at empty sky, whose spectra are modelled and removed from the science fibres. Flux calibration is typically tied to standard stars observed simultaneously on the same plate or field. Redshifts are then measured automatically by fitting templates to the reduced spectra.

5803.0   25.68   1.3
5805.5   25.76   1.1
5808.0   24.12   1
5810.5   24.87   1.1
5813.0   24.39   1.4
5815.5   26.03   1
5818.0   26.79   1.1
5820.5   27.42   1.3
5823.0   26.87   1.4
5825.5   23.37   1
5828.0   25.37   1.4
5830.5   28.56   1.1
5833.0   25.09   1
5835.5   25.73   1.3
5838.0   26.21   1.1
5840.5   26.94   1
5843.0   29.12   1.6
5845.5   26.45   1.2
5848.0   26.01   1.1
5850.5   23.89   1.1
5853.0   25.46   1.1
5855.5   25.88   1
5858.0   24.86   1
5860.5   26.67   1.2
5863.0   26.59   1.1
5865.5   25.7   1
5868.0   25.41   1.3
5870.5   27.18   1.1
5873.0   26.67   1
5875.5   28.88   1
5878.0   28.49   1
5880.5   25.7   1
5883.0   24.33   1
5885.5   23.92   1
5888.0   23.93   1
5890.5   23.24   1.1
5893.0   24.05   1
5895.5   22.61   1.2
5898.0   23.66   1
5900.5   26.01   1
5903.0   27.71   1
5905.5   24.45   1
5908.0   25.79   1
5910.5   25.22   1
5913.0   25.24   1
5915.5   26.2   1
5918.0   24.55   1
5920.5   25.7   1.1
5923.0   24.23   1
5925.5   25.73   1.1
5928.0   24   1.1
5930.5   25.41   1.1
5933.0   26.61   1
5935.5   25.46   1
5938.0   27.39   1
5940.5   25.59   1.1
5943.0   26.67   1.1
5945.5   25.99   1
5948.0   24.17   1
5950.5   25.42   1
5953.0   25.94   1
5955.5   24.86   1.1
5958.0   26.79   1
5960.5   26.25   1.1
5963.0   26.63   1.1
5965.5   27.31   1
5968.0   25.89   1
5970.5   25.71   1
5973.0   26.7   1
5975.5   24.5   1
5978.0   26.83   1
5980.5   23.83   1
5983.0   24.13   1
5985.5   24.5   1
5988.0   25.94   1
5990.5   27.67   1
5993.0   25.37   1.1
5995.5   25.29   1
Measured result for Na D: 1.64 Angstrom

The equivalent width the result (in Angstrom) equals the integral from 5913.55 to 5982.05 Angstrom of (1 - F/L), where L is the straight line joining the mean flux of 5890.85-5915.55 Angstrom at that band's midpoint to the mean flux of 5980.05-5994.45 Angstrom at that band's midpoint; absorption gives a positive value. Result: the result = -1.5 Angstrom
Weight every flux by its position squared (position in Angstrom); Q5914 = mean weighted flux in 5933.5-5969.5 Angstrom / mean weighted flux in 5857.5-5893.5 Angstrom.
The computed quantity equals 1.0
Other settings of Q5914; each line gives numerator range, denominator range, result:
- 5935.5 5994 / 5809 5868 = 1.04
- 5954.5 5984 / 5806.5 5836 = 1.06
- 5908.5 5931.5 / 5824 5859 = 1.00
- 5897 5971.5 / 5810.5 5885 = 1.01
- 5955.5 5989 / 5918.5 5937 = 1.03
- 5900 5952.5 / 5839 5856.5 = 1.00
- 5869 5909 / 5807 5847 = 0.99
